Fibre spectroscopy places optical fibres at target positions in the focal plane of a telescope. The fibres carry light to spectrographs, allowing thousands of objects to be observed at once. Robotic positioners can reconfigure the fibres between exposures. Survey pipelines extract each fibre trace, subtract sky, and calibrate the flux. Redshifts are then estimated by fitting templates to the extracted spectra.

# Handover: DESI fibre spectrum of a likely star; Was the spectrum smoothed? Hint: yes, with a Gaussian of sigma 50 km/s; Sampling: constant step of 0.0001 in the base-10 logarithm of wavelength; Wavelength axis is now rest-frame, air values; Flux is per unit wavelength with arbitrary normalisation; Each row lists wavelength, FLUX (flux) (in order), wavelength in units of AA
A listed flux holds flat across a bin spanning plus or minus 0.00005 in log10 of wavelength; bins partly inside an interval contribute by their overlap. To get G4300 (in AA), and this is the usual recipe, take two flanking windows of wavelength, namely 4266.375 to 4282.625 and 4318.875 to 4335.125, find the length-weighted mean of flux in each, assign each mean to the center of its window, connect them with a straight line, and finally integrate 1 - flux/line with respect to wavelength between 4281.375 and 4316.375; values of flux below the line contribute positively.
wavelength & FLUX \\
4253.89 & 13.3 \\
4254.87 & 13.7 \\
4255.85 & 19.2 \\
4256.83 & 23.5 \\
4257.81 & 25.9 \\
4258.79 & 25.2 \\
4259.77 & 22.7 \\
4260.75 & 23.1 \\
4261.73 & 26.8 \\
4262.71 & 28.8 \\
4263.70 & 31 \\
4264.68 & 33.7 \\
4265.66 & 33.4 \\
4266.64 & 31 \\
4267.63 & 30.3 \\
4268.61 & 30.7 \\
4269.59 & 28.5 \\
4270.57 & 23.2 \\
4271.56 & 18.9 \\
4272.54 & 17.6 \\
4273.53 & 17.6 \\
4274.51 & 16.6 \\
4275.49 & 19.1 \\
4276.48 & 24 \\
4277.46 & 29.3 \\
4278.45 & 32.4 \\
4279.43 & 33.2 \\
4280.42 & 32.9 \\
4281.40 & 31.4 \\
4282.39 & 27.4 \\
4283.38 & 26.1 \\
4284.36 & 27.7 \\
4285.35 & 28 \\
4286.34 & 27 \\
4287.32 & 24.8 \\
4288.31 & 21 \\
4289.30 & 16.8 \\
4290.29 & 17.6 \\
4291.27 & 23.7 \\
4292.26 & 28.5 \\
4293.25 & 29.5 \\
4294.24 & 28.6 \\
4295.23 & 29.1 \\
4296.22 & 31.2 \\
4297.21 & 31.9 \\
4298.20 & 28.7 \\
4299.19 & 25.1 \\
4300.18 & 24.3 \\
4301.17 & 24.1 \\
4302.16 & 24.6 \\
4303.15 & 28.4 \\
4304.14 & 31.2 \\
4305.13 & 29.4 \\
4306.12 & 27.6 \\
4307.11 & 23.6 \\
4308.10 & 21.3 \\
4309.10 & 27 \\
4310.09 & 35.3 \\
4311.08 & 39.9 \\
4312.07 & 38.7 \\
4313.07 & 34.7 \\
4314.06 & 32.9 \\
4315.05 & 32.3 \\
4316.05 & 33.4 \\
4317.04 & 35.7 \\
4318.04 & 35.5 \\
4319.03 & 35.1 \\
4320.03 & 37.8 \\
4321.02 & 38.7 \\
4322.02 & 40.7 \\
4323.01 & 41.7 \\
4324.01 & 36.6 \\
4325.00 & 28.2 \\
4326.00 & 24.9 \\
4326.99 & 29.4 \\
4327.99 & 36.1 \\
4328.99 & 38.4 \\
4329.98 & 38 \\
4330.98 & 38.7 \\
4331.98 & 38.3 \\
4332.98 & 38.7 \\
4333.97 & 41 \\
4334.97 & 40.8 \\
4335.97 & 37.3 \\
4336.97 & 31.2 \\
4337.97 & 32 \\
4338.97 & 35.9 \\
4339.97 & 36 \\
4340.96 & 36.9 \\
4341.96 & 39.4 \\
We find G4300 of 3.3 AA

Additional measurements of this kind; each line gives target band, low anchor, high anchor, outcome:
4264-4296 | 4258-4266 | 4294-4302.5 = 1.6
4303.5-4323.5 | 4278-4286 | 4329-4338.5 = 0.5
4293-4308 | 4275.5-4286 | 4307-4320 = 1.8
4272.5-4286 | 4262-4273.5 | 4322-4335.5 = 1.4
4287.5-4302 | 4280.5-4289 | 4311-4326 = 1.8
